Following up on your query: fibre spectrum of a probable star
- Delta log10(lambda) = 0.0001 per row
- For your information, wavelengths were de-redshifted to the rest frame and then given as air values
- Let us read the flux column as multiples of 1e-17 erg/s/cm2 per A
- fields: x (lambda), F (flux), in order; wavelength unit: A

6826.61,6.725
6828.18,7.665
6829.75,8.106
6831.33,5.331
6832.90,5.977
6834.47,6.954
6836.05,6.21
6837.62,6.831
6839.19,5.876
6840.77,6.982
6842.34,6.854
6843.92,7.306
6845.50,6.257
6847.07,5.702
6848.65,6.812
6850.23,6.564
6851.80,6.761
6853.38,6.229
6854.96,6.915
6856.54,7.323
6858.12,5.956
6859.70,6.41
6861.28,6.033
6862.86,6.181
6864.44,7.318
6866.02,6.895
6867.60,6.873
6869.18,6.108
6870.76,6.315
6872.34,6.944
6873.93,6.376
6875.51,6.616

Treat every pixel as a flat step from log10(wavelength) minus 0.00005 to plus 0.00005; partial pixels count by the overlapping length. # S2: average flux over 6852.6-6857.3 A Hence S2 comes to 6.82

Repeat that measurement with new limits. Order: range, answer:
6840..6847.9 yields 6.62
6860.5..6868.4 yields 6.66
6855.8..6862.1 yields 6.42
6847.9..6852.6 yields 6.71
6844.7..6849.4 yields 6.25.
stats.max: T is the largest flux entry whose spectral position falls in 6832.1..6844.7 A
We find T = 7.306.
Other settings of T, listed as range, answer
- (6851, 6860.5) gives 7.323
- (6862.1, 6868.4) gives 7.318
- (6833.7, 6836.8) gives 6.954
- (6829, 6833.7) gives 8.106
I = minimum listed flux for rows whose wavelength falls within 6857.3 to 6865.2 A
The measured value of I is 5.956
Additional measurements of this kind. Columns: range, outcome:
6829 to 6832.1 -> 5.331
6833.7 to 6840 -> 5.876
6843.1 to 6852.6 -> 5.702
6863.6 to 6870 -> 6.108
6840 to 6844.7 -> 6.854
